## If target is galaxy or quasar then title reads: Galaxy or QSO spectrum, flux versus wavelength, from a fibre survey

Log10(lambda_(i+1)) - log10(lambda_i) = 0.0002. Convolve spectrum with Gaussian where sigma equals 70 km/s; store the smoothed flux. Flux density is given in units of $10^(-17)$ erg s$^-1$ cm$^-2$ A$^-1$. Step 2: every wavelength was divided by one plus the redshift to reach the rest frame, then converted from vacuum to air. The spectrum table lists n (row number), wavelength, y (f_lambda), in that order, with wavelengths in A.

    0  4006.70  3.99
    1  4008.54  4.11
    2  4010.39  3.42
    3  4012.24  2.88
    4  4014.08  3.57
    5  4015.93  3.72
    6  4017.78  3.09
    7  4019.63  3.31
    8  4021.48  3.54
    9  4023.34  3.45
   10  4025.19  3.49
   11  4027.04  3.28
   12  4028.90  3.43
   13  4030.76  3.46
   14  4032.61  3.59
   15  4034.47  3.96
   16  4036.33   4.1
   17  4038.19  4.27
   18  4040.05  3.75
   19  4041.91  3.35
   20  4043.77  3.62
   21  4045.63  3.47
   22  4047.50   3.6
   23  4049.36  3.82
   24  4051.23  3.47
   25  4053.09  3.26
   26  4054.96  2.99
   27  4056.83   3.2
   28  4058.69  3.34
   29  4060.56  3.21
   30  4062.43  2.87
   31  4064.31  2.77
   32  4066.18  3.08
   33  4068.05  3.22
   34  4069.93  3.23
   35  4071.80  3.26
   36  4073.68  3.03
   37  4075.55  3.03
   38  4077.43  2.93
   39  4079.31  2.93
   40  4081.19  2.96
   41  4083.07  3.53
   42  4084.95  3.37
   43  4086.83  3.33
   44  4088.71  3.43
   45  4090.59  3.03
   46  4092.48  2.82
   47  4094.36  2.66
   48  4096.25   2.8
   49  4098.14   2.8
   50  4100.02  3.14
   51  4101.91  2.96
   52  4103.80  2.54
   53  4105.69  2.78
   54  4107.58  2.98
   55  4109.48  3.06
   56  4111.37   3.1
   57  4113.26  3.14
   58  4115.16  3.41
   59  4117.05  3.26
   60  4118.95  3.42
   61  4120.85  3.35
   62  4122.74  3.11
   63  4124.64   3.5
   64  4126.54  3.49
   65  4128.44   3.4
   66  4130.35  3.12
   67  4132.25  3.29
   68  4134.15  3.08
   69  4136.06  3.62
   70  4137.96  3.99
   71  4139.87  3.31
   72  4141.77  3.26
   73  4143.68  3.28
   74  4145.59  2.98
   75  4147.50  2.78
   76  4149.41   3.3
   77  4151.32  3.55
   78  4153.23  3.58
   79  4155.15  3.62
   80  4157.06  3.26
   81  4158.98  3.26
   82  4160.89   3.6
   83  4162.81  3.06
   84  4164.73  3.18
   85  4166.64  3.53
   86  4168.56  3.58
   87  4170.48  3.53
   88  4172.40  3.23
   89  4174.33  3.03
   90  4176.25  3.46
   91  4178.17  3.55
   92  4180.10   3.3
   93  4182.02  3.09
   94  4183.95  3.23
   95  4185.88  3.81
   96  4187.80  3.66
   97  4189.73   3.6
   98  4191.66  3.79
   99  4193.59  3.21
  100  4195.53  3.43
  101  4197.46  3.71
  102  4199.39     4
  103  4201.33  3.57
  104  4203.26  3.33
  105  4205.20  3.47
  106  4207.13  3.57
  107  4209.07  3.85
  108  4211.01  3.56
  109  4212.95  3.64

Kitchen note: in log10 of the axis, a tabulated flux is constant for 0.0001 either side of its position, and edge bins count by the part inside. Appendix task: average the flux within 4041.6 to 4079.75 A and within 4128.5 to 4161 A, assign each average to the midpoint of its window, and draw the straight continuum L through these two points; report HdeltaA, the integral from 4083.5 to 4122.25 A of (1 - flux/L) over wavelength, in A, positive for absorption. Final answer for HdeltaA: 2.44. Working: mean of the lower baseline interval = 3.22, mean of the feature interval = 3.08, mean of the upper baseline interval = 3.34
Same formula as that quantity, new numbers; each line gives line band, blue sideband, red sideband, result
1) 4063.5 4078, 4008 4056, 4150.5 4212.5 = 1.83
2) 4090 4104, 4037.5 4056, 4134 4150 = 2.30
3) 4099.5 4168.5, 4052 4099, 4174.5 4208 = 0.74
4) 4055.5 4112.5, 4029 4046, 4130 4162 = 8.29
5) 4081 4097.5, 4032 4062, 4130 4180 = 1.75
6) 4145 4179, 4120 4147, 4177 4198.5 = 0.75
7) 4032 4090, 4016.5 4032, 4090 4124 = -2.10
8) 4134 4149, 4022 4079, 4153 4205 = 0.57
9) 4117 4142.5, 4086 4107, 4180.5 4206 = -1.94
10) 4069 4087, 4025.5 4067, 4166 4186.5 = 1.47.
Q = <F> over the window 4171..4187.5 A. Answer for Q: 3.36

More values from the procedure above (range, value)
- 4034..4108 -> 3.22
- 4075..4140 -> 3.16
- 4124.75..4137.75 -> 3.38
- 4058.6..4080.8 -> 3.06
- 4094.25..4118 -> 2.98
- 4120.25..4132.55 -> 3.32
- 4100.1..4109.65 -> 2.87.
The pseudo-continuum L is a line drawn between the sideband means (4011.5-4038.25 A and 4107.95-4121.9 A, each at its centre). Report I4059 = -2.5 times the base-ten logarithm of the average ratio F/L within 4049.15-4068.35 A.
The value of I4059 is 0.08 mag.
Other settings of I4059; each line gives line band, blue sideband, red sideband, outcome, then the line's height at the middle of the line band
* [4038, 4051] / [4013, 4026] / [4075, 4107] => -0.11 mag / 3.29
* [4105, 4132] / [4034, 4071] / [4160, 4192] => 0.06 mag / 3.42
